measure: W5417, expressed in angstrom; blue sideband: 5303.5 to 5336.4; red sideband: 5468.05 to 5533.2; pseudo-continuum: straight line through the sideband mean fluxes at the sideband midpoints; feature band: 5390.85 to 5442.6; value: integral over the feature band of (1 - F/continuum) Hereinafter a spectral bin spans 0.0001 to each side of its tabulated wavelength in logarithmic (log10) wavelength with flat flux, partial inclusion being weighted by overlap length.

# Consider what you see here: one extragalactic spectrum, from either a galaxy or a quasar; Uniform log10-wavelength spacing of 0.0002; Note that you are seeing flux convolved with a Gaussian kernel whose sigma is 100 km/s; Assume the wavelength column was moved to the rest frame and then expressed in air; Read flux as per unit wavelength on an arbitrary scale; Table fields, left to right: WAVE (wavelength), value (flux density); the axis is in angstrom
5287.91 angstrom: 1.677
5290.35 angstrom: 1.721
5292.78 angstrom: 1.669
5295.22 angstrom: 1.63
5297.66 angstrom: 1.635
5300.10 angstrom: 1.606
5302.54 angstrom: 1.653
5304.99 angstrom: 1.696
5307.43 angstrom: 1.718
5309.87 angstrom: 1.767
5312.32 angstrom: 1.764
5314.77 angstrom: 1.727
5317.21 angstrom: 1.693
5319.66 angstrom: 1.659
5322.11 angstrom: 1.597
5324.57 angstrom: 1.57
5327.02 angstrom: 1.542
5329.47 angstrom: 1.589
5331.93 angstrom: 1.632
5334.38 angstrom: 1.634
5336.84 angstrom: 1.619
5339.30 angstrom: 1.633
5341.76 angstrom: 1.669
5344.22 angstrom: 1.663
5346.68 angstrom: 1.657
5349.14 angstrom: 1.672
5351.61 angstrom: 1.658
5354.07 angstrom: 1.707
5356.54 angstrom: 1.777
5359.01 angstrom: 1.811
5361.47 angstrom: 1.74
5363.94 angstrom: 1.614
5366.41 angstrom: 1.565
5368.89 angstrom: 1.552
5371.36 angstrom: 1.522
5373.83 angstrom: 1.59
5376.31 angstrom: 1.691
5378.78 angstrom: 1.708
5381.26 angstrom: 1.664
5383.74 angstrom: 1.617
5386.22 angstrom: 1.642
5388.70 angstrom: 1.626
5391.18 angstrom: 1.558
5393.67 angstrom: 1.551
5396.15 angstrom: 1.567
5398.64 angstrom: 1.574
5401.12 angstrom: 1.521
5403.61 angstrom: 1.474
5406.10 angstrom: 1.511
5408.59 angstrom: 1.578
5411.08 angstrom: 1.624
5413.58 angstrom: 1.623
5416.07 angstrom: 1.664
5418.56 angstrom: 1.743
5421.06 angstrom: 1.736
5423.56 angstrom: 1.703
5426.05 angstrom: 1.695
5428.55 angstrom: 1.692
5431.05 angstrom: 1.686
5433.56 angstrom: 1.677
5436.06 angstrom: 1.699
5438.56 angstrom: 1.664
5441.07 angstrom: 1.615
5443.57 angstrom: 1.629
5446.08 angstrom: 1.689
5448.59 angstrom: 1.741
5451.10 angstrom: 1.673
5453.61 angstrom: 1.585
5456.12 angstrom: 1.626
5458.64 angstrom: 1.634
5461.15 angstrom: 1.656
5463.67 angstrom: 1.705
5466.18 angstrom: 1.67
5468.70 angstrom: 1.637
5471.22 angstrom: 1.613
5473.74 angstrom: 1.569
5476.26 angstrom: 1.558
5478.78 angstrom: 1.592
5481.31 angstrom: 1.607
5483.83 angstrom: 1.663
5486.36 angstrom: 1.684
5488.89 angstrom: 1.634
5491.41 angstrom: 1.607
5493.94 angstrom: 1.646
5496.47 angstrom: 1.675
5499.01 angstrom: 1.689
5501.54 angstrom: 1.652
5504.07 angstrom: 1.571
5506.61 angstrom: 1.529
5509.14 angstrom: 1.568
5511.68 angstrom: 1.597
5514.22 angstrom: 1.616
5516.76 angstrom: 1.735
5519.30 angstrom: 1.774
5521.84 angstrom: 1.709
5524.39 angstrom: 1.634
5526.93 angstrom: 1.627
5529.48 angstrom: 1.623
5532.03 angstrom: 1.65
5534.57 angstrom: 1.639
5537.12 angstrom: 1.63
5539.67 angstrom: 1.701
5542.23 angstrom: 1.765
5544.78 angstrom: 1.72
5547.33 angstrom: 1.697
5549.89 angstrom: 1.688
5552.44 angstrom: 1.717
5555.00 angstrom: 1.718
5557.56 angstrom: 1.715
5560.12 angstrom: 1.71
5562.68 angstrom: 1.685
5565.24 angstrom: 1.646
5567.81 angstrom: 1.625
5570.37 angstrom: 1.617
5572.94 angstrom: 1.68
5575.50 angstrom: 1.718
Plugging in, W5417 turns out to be 0.5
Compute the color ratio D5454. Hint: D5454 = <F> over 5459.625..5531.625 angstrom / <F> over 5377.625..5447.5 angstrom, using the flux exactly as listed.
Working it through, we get 1.00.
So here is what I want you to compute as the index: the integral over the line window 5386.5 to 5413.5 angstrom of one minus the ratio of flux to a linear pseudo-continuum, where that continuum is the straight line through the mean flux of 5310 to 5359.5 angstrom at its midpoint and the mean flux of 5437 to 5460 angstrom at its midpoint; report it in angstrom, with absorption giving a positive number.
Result 1.5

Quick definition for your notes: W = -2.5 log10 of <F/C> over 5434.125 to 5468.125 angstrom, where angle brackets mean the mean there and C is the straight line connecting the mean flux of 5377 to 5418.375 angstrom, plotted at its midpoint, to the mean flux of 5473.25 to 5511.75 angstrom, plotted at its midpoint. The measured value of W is -0.03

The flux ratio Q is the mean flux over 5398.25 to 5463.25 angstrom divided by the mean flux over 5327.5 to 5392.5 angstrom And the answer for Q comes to 1.00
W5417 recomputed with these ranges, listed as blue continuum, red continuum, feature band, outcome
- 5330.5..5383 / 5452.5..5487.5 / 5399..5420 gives 0.6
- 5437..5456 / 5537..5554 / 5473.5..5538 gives 2.0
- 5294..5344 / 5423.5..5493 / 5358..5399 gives 0.7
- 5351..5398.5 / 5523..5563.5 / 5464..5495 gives 0.7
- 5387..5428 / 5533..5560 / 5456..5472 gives 0.0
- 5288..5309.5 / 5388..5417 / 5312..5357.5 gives -0.5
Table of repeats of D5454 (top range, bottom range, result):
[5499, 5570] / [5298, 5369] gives 1.00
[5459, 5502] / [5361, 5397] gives 1.02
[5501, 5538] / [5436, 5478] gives 1.00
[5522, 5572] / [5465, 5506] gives 1.03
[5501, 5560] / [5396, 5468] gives 1.01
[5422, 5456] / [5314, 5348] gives 1.02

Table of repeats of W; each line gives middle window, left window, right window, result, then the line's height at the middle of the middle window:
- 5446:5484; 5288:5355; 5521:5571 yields 0.022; 1.67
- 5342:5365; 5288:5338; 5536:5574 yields -0.025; 1.66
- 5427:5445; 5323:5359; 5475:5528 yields -0.016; 1.64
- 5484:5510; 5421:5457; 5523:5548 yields 0.027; 1.67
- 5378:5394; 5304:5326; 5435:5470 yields 0.031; 1.67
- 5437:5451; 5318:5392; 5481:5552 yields -0.013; 1.65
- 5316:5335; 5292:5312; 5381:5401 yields 0.027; 1.65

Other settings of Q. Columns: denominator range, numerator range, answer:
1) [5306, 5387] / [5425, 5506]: 0.99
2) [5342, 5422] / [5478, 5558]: 1.02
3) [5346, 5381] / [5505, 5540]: 0.99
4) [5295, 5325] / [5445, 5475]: 0.99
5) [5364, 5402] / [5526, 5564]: 1.06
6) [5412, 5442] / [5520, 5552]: 1.00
